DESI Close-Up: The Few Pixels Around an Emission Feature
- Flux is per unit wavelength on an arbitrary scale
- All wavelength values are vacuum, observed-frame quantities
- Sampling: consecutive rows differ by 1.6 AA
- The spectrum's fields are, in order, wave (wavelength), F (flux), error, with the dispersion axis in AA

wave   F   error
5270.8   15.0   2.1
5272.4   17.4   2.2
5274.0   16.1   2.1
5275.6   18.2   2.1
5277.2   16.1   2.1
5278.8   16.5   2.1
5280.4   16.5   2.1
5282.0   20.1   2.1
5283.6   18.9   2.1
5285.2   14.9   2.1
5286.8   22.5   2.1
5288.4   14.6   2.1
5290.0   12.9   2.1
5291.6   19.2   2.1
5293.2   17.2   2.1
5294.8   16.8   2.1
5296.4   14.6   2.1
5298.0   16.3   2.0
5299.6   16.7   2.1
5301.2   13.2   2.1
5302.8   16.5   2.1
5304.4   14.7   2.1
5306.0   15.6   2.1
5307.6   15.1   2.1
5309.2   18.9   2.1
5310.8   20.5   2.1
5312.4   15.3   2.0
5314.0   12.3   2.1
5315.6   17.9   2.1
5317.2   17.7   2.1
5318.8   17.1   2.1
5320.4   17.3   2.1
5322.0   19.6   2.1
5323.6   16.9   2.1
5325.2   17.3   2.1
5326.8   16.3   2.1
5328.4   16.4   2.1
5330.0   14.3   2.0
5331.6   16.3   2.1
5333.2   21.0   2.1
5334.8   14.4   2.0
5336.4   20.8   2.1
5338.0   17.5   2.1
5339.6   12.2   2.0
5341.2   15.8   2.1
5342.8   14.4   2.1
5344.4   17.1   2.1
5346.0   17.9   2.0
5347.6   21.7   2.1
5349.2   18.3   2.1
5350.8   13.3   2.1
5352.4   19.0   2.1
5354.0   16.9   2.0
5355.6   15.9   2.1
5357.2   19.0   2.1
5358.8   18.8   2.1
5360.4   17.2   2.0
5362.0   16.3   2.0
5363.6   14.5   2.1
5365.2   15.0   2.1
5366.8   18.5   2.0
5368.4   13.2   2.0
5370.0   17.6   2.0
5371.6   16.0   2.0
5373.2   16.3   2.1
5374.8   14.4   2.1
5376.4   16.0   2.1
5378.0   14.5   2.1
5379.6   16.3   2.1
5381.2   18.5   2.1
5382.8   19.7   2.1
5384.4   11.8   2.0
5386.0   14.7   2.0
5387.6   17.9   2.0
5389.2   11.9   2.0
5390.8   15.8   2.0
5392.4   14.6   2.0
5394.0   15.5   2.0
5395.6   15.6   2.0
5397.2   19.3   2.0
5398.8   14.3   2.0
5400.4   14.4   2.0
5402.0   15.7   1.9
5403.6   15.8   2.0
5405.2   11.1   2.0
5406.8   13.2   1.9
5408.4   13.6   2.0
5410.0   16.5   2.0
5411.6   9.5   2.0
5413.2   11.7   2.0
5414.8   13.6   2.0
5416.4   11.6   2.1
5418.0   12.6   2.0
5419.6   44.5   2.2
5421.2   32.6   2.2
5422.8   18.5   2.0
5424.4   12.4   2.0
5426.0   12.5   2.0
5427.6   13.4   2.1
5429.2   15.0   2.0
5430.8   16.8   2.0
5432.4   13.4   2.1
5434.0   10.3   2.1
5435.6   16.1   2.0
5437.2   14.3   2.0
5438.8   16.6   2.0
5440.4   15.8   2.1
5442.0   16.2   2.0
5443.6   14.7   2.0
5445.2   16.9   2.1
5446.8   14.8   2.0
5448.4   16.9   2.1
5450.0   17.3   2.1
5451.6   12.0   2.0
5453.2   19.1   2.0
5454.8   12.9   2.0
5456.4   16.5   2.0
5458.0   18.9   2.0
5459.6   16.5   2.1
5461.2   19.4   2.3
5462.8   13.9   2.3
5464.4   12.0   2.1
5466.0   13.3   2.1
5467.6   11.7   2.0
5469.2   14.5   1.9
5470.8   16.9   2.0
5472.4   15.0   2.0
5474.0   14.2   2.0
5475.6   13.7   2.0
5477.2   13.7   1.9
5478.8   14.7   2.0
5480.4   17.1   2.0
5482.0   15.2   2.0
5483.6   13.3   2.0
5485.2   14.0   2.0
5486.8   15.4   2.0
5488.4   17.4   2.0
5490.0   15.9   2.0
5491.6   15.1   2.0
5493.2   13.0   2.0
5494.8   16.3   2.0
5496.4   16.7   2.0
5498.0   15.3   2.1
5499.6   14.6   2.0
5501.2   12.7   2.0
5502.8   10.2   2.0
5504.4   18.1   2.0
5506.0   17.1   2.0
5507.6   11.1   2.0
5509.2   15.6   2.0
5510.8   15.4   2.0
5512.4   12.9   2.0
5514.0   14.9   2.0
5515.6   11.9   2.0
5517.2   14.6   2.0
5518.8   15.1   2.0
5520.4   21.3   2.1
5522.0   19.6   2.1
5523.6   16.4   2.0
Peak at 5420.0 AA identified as Hbeta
